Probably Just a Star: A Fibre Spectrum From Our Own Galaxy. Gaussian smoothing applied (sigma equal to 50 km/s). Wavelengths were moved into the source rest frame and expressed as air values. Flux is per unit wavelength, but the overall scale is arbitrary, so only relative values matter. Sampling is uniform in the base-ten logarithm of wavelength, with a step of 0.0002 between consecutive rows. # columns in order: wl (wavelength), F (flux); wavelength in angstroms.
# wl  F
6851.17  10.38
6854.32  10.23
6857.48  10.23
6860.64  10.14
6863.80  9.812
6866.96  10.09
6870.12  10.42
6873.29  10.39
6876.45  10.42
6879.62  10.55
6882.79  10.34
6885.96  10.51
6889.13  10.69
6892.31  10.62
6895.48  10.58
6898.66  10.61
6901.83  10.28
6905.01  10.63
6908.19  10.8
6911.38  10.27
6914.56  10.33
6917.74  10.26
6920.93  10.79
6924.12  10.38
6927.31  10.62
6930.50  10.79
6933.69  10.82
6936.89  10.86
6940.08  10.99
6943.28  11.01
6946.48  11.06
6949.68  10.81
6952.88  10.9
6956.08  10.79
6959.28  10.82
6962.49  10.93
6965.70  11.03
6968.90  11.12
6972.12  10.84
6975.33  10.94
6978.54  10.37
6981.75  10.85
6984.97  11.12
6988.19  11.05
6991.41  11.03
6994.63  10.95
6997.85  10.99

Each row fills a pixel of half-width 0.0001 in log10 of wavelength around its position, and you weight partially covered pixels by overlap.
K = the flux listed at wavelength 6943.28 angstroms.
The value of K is 11.01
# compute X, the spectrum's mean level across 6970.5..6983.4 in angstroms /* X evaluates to 10.7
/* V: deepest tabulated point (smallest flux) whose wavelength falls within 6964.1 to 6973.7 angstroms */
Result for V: 10.84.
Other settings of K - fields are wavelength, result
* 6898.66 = 10.61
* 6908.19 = 10.8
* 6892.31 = 10.62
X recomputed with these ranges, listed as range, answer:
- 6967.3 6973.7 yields 11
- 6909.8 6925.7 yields 10.4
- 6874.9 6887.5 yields 10.5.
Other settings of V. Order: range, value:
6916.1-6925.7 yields 10.26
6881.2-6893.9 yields 10.34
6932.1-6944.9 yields 10.82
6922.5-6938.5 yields 10.38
